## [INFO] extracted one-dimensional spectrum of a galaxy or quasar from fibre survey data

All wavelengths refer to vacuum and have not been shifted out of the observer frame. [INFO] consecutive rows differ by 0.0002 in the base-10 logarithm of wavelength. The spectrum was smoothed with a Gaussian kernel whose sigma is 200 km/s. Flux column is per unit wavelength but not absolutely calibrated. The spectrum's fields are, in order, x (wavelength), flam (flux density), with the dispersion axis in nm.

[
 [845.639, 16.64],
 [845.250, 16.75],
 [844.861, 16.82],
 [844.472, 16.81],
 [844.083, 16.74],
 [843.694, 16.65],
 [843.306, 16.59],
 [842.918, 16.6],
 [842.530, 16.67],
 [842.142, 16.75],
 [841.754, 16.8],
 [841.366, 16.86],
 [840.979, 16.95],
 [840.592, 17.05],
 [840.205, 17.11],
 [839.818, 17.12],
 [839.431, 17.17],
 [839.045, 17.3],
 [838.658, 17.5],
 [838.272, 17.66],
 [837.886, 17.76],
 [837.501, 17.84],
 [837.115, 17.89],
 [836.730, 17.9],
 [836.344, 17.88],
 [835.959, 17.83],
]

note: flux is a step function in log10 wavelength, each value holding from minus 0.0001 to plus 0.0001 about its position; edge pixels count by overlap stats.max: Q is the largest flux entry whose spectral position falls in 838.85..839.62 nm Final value 17.3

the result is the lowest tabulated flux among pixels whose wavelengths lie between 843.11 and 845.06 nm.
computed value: 16.59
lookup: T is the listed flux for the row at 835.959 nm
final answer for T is 17.83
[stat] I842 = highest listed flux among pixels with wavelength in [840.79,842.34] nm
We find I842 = 16.95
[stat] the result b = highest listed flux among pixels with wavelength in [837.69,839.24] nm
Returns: 17.76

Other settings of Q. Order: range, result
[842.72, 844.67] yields 16.81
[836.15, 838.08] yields 17.9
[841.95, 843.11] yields 16.75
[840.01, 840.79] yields 17.11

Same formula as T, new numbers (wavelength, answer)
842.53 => 16.67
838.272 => 17.66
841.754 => 16.8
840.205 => 17.11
